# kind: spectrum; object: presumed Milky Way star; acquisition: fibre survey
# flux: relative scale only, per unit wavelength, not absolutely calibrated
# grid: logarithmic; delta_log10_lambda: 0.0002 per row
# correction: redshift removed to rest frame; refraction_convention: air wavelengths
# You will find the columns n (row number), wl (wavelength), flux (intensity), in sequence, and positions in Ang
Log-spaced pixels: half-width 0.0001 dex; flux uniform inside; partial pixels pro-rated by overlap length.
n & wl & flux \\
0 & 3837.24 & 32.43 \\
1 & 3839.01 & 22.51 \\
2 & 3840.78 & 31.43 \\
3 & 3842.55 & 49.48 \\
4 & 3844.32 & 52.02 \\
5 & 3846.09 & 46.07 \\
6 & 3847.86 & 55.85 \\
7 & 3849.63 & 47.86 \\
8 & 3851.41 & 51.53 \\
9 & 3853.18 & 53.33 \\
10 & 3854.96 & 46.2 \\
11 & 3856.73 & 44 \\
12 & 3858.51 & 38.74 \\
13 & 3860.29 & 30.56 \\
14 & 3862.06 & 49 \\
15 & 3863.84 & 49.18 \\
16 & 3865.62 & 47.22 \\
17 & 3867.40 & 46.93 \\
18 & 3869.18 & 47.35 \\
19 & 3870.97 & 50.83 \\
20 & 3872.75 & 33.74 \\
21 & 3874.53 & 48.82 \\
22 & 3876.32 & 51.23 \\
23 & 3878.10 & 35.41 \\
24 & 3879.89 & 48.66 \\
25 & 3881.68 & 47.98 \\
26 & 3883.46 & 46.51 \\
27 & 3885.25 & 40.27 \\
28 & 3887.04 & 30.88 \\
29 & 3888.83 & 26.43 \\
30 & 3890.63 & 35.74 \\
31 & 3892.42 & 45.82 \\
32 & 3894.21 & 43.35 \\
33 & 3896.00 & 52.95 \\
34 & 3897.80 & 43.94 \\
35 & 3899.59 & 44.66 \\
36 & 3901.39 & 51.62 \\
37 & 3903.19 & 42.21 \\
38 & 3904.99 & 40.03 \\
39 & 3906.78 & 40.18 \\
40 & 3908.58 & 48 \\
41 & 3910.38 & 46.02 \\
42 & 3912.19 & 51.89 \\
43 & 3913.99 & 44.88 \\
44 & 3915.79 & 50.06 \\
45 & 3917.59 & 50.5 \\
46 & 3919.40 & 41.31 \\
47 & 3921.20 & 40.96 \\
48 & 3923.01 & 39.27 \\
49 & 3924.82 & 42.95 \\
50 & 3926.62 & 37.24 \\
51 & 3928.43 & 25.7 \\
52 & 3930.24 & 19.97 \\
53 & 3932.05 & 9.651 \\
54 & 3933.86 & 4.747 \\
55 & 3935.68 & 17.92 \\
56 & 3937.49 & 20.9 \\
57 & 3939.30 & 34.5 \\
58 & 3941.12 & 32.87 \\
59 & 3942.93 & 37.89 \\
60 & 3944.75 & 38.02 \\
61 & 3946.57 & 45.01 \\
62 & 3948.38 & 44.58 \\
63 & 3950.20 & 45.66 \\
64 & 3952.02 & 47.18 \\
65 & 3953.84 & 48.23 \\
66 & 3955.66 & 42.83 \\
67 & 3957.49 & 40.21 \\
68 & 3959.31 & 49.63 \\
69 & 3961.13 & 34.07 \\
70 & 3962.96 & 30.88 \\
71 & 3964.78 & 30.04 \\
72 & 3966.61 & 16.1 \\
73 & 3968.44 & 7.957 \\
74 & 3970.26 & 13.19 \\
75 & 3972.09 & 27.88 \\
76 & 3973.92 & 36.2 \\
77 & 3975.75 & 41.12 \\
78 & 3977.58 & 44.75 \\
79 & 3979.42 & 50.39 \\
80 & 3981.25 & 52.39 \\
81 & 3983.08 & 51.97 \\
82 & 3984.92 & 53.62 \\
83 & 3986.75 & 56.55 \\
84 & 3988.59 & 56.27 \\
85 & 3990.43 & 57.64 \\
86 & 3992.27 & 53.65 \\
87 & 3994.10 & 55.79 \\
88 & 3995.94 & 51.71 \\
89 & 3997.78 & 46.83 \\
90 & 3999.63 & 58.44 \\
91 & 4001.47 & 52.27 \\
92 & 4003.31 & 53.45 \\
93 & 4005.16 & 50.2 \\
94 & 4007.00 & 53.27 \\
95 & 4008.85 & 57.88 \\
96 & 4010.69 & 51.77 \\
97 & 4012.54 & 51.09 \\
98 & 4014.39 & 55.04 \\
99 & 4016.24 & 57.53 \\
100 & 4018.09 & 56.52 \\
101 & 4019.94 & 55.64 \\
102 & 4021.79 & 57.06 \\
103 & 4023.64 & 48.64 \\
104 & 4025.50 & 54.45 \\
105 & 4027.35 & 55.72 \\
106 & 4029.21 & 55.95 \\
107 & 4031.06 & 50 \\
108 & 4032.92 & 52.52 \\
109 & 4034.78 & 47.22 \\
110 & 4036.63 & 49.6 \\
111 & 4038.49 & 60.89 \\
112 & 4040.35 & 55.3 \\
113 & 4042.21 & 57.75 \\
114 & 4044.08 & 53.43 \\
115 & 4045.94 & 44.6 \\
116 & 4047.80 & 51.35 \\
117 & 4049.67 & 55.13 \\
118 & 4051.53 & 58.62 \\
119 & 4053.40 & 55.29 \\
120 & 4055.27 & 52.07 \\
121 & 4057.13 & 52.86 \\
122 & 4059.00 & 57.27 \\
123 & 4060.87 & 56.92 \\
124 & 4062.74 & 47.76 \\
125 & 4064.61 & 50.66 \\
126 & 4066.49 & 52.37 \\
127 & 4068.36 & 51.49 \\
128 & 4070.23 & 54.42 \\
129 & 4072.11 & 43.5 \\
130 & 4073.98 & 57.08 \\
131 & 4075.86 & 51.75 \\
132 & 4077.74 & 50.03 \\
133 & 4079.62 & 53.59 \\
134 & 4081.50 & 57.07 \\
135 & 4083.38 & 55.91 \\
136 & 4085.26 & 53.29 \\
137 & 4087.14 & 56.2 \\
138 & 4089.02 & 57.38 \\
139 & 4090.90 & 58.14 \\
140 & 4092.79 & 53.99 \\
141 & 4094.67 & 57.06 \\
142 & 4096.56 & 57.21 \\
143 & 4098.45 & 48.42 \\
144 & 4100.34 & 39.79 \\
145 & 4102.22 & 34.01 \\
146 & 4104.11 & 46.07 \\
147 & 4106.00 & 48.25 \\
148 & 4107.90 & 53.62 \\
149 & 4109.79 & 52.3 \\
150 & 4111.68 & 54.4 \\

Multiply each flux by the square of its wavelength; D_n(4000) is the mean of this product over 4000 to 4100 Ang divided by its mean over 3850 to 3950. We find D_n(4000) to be 1.4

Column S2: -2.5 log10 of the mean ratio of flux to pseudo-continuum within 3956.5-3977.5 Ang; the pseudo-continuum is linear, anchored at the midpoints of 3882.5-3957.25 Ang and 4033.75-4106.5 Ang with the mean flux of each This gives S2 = 0.379 mag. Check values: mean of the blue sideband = 38.9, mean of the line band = 30.4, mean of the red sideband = 52.4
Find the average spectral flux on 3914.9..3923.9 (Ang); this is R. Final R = 44.4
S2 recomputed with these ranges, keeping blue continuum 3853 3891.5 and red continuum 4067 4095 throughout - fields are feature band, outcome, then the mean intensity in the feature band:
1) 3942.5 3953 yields 0.087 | 43.3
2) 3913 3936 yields 0.346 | 33.1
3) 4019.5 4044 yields -0.051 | 53.8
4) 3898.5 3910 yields 0.002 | 44.5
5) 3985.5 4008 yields -0.091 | 53.8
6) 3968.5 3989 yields 0.154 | 42.2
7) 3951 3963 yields 0.114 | 42.7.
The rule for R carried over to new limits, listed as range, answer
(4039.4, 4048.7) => 52.5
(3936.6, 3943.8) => 31.5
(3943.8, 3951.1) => 43.3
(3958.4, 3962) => 42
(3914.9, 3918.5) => 50.3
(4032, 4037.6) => 49.9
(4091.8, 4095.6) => 55.5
